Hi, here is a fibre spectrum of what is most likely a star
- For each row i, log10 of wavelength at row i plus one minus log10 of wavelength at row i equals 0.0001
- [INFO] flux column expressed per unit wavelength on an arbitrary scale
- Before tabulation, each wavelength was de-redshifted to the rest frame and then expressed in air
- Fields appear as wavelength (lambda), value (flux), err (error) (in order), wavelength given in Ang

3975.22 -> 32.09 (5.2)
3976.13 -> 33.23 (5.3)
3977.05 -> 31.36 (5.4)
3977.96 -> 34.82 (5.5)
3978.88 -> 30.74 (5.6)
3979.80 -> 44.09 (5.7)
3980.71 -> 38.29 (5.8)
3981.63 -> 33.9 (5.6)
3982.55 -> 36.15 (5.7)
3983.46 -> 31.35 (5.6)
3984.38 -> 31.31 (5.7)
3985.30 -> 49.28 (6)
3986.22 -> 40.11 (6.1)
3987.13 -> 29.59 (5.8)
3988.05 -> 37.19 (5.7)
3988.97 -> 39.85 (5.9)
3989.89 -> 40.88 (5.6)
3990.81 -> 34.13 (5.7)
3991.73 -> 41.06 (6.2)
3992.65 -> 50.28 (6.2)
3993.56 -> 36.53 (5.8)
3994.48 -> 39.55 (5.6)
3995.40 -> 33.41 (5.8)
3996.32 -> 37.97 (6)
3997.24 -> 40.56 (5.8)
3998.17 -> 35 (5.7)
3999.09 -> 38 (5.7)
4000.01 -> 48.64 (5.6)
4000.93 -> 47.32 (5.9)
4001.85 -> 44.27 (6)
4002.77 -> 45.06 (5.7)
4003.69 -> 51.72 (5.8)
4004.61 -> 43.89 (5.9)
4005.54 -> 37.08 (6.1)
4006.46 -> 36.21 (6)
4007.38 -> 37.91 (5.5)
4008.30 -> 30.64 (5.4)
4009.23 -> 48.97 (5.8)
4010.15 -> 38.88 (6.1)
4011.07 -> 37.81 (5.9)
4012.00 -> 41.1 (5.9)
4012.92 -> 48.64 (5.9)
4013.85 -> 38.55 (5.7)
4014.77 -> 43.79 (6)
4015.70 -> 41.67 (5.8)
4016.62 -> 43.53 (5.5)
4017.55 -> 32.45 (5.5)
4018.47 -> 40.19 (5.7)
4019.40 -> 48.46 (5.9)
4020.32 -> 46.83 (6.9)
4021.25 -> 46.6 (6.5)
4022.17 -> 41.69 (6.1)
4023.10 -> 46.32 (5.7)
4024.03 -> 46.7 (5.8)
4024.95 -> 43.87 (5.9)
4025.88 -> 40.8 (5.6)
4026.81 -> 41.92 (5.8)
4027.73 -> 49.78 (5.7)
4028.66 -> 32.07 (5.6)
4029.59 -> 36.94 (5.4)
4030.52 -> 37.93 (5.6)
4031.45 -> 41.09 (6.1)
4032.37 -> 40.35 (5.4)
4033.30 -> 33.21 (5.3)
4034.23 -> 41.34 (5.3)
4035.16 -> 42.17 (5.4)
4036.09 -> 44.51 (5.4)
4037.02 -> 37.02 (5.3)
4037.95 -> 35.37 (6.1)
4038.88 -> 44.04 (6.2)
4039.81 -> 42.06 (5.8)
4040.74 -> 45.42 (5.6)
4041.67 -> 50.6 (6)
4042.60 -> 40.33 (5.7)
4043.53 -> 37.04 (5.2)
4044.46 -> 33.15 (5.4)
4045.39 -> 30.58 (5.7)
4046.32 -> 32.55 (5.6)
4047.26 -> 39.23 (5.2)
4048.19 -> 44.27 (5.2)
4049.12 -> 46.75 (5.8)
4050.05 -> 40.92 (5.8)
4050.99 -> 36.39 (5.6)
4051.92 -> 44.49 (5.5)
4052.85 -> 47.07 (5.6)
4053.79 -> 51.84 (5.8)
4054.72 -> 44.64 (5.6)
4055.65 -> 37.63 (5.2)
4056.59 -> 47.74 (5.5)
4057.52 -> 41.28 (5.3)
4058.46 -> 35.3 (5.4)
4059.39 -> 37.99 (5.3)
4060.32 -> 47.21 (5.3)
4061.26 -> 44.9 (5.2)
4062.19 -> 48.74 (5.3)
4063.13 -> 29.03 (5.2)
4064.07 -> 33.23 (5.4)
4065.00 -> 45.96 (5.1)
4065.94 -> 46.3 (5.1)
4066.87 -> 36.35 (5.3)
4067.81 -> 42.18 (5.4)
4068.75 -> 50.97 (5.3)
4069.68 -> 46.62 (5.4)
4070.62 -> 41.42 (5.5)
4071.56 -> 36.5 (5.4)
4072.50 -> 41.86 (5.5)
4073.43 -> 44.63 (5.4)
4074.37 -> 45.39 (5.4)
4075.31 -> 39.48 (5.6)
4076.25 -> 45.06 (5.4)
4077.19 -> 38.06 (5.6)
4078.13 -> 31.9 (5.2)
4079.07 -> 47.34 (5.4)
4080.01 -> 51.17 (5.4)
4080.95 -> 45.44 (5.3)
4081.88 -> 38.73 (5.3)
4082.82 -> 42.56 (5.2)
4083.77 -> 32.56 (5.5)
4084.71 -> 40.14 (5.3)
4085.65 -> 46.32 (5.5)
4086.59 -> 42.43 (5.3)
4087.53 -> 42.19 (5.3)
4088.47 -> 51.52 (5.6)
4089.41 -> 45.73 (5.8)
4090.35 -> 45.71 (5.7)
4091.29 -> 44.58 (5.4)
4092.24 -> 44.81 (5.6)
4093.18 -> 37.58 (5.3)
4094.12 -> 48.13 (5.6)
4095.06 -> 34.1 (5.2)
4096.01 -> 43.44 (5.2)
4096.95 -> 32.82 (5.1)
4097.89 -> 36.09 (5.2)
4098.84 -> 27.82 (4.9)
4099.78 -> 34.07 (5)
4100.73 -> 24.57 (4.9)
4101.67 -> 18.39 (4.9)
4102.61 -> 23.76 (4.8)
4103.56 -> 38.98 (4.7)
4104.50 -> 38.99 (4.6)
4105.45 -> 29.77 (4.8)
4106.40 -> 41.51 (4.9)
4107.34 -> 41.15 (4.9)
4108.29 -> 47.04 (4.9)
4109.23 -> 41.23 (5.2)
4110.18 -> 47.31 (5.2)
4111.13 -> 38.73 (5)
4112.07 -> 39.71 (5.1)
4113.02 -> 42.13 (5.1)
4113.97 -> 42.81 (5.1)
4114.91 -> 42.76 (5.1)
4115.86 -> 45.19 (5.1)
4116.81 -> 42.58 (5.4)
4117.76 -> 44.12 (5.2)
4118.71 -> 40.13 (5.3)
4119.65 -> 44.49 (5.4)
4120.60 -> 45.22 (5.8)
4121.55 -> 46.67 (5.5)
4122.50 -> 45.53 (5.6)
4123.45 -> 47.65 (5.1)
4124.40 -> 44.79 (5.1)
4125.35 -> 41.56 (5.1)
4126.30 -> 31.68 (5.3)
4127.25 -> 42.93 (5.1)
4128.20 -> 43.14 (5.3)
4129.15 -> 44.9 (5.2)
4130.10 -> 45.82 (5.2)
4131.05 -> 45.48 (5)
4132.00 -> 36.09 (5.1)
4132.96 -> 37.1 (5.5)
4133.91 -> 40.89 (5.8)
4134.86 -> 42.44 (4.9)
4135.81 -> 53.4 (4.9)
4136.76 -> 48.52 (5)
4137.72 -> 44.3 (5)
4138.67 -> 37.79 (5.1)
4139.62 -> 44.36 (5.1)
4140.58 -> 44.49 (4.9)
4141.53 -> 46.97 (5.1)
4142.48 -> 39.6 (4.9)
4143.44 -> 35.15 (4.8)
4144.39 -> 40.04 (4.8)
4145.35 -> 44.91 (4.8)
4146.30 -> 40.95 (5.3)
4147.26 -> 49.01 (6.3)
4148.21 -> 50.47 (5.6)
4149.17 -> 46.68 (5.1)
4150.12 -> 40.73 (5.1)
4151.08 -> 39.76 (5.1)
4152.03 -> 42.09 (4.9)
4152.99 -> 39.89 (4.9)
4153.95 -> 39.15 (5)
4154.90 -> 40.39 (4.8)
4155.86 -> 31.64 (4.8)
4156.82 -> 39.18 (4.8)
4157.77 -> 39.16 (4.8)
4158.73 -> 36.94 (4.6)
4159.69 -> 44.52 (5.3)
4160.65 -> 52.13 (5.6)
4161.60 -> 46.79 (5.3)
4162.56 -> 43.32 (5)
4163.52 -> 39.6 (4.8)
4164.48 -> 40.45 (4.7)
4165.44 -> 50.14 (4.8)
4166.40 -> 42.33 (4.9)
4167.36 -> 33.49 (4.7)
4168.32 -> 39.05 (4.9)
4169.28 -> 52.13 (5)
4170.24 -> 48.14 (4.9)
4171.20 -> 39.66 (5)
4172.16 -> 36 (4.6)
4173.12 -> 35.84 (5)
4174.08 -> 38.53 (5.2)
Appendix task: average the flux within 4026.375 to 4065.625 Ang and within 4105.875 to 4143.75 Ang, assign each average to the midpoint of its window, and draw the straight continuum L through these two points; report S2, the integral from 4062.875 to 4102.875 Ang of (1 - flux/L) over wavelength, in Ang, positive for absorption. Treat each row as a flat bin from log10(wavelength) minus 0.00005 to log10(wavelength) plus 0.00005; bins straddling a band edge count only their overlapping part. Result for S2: 1.7 Ang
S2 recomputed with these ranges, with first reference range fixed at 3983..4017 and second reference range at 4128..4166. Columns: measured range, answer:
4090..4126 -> 1.92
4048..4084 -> -0.84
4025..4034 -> 0.26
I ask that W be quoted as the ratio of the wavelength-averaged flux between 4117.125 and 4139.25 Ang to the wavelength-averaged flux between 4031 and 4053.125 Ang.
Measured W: 1.1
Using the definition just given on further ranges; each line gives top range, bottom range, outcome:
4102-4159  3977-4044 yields 1.03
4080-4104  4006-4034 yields 0.94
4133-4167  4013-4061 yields 1.03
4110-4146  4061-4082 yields 1.01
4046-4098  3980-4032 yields 1.04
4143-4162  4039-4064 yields 1.02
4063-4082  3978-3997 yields 1.11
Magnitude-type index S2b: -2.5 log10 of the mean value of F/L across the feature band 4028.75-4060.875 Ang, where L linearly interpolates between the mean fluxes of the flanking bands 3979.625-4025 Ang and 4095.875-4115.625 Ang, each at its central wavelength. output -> -0.04 mag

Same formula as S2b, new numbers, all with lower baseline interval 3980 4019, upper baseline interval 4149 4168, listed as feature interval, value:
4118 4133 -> -0.05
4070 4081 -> -0.04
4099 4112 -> 0.14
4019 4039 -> -0.04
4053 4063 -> -0.08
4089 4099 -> 0.01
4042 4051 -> 0.05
